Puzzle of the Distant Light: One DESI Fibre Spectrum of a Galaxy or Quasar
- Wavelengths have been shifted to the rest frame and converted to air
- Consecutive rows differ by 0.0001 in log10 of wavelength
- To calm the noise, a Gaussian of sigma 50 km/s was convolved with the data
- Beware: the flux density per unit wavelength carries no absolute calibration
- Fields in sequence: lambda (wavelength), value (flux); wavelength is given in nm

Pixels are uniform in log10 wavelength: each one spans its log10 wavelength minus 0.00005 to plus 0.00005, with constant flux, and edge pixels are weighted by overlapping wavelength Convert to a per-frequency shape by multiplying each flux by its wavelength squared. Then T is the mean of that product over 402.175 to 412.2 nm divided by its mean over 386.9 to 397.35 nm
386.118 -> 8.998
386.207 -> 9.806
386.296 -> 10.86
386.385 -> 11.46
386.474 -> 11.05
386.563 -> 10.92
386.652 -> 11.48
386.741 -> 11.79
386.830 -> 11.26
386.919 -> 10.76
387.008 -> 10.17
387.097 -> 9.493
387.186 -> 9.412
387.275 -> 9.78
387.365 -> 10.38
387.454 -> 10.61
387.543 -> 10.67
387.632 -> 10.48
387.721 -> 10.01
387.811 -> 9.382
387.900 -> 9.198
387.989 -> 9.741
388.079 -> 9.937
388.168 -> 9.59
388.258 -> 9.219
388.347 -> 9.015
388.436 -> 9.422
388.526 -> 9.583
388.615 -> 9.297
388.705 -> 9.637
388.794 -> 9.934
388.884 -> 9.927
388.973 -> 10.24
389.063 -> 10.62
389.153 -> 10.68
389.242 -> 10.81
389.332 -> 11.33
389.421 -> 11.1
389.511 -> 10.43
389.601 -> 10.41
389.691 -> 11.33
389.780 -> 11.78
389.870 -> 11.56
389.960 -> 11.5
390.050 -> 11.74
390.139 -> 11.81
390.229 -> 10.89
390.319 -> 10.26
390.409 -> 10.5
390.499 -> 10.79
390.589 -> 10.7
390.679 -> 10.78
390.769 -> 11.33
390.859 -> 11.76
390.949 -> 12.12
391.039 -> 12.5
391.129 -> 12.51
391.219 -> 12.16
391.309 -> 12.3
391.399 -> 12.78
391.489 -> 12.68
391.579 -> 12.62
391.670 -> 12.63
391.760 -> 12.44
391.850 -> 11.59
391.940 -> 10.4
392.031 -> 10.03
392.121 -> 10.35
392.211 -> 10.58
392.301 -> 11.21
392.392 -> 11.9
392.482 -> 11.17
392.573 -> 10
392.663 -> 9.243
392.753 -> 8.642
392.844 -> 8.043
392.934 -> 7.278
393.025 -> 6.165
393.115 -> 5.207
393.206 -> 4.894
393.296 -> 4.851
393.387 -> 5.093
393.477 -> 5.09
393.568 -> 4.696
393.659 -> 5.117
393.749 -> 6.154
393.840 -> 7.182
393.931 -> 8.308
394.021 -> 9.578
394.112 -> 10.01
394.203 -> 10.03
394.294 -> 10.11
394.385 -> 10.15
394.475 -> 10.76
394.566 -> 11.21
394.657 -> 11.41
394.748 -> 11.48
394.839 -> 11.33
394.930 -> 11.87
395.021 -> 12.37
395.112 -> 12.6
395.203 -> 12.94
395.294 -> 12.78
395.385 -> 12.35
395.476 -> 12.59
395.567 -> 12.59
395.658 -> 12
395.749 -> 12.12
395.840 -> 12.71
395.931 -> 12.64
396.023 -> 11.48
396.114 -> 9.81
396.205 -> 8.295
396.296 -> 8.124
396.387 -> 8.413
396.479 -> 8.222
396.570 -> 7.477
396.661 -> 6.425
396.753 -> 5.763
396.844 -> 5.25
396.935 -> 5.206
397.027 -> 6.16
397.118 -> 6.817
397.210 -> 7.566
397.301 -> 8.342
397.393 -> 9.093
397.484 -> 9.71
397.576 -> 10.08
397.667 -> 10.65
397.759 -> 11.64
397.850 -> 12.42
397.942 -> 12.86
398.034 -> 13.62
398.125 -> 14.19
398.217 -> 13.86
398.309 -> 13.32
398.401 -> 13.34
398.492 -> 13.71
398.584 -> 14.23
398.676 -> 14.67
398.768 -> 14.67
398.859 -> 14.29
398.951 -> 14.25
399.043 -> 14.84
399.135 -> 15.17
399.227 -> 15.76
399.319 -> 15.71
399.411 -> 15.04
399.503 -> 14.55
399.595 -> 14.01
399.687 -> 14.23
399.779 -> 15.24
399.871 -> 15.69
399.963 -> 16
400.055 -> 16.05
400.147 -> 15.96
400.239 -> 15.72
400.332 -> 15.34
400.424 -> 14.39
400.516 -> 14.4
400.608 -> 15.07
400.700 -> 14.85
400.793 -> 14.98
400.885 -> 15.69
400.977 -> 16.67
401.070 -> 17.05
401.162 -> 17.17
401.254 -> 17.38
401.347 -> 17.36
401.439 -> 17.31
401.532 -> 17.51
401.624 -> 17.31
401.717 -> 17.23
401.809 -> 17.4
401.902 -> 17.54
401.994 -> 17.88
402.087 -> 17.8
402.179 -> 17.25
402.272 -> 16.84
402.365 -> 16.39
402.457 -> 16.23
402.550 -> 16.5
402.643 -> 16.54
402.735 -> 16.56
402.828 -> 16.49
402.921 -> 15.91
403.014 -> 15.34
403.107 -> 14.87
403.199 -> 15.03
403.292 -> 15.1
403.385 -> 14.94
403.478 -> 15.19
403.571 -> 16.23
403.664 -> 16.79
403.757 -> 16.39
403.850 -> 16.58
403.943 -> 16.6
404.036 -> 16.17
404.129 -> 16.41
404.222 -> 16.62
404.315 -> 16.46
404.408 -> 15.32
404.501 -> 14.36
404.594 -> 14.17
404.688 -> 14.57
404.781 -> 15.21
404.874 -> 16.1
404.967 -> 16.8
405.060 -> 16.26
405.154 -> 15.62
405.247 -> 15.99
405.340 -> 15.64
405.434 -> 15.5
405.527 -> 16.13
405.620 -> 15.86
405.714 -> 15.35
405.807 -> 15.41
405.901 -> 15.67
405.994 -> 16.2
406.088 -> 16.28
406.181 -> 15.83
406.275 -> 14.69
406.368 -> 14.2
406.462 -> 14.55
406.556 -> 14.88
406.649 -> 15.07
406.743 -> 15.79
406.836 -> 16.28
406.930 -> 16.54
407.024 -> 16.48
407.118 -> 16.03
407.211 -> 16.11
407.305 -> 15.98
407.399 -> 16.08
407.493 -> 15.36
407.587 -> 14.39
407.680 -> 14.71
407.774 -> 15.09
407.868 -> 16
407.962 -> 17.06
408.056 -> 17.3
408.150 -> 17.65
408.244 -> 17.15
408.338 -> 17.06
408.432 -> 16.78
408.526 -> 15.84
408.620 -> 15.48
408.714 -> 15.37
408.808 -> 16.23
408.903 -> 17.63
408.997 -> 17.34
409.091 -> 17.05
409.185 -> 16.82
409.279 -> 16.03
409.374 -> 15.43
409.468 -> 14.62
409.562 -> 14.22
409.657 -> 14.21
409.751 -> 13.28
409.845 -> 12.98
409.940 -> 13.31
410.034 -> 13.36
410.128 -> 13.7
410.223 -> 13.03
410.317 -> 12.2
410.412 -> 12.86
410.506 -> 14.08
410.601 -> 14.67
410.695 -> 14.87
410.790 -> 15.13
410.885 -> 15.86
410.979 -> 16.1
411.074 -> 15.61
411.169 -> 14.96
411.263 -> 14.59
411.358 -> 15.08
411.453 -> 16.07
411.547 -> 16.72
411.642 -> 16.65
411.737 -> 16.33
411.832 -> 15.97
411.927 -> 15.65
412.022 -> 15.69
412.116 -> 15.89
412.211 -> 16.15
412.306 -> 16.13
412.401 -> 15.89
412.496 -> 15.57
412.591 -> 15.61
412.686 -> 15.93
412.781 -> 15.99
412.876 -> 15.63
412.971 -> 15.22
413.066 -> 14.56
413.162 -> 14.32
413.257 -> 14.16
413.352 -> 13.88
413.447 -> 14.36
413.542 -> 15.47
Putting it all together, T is 1.7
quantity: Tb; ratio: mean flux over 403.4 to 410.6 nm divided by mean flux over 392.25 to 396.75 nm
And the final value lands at 1.65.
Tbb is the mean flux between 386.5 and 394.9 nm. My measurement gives 10.1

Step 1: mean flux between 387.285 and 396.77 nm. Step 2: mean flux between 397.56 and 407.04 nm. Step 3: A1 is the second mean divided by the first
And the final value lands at 1.53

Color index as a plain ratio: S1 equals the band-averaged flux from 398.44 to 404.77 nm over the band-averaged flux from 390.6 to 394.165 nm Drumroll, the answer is 1.7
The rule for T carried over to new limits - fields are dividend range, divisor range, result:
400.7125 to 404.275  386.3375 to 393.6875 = 1.73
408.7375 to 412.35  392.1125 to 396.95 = 1.77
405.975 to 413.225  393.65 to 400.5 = 1.41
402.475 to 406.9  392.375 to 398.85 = 1.66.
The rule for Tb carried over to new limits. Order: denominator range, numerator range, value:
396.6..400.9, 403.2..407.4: 1.23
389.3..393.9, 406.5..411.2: 1.54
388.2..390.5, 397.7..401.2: 1.40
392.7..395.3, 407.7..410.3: 1.77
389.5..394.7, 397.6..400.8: 1.44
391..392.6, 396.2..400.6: 1.04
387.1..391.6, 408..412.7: 1.44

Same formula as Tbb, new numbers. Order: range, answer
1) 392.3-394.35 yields 7.76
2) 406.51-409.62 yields 16.1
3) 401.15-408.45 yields 16.1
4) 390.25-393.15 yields 10.7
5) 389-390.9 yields 11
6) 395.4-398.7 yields 10.4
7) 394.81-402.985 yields 13.5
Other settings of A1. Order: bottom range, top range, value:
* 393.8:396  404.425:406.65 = 1.37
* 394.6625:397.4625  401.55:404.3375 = 1.67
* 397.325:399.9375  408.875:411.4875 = 1.09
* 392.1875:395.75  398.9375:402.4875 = 1.69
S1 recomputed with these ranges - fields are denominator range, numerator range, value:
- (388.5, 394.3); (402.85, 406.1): 1.58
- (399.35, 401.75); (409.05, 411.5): 0.92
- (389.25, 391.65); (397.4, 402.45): 1.31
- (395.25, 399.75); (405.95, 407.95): 1.35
